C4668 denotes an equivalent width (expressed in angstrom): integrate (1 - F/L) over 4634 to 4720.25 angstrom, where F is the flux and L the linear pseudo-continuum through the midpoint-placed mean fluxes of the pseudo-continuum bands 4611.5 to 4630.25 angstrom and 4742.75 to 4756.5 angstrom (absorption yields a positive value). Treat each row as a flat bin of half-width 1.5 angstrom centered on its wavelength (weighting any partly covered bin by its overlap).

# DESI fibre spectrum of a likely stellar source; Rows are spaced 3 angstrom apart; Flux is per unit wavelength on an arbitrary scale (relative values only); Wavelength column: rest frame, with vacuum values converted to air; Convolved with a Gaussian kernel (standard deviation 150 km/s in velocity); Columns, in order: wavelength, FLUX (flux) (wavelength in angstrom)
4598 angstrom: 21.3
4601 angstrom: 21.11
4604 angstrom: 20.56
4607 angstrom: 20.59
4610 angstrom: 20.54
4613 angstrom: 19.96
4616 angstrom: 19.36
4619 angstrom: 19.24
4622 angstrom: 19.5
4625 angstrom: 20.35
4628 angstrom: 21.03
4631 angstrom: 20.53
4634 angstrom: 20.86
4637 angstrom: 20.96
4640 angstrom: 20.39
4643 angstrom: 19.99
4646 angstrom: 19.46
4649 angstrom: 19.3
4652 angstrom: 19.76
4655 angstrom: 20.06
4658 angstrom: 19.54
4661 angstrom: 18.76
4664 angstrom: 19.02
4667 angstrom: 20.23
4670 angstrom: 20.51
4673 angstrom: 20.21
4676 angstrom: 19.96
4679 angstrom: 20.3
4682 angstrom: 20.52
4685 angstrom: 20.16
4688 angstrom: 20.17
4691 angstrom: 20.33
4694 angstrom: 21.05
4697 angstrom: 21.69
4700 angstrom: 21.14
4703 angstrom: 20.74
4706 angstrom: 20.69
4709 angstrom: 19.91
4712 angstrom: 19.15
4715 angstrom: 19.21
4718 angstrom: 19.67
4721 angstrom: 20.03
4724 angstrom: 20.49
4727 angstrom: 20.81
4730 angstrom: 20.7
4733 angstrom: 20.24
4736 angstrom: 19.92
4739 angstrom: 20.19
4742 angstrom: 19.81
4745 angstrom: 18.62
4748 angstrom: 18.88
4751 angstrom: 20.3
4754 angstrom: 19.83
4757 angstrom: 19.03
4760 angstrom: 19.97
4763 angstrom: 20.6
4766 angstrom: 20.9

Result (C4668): -1.82 angstrom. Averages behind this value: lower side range 19.9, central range 20.1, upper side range 19.4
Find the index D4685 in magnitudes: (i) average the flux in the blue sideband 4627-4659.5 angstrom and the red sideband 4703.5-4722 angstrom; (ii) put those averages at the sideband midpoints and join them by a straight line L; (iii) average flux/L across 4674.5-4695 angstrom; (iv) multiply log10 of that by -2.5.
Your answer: -0.02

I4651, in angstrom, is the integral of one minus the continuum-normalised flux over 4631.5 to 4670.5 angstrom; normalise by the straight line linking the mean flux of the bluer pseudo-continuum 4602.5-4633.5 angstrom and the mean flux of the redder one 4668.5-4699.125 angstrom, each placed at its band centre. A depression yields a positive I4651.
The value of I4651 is 0.8 angstrom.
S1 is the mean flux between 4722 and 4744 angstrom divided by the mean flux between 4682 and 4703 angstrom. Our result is 1.0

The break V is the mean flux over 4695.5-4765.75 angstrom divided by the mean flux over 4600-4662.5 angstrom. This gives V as 1.0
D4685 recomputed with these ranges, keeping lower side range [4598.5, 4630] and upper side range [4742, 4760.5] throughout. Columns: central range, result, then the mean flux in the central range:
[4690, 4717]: -0.04 mag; 20.4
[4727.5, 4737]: -0.04 mag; 20.4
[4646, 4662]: 0.03 mag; 19.5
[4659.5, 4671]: 0.02 mag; 19.6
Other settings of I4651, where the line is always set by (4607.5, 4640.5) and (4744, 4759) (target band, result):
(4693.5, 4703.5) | -0.74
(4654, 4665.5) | 0.40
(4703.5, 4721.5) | -0.16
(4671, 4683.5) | -0.23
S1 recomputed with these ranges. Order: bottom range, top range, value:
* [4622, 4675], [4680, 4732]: 1.02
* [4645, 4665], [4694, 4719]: 1.05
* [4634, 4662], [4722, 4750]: 1.00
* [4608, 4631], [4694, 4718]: 1.02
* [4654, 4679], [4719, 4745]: 1.02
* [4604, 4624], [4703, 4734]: 1.01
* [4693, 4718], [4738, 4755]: 0.96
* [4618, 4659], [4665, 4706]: 1.02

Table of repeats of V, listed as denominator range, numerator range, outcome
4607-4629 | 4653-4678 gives 0.99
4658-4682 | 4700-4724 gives 1.01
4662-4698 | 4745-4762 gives 0.96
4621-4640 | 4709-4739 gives 0.97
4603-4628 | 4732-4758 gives 0.98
